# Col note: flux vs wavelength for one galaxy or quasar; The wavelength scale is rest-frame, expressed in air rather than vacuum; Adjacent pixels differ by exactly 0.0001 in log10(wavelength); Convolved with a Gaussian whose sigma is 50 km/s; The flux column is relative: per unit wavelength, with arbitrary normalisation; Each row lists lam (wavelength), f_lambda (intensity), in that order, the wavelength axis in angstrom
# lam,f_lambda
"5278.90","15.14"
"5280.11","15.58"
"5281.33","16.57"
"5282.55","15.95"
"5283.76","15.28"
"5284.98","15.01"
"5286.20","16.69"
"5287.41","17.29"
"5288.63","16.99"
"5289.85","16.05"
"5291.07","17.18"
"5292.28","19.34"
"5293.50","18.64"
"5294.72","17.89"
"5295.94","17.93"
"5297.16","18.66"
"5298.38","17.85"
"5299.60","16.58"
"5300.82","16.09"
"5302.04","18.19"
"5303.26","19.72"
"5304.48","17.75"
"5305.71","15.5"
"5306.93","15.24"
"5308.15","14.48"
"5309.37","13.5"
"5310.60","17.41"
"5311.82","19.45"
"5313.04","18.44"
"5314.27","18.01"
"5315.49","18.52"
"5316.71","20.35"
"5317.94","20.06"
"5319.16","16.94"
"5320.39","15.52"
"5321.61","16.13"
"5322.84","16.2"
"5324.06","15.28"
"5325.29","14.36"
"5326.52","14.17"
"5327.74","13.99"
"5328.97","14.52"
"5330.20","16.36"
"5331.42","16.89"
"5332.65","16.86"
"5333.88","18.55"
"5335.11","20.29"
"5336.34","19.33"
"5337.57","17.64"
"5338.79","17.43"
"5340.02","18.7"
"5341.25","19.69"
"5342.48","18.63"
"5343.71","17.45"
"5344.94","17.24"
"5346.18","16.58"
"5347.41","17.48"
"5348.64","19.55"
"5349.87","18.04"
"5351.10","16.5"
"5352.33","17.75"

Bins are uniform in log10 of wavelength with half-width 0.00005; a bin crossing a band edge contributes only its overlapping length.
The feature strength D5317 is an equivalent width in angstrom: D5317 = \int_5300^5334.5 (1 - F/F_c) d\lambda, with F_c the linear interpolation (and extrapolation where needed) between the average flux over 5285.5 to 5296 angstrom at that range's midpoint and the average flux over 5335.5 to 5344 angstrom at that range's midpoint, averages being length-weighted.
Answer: 2.5 angstrom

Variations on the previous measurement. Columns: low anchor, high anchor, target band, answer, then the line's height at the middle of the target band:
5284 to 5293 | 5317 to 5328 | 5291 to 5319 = -2.05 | 16.5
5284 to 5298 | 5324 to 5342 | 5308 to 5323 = -0.24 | 17.2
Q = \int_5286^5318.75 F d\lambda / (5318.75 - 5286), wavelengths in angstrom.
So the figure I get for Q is 17.6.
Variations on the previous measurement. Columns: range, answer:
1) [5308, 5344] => 17.2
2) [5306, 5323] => 17.2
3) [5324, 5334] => 15.5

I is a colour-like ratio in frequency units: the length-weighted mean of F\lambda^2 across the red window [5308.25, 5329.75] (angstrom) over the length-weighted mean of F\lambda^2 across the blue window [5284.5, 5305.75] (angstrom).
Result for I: 1.0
